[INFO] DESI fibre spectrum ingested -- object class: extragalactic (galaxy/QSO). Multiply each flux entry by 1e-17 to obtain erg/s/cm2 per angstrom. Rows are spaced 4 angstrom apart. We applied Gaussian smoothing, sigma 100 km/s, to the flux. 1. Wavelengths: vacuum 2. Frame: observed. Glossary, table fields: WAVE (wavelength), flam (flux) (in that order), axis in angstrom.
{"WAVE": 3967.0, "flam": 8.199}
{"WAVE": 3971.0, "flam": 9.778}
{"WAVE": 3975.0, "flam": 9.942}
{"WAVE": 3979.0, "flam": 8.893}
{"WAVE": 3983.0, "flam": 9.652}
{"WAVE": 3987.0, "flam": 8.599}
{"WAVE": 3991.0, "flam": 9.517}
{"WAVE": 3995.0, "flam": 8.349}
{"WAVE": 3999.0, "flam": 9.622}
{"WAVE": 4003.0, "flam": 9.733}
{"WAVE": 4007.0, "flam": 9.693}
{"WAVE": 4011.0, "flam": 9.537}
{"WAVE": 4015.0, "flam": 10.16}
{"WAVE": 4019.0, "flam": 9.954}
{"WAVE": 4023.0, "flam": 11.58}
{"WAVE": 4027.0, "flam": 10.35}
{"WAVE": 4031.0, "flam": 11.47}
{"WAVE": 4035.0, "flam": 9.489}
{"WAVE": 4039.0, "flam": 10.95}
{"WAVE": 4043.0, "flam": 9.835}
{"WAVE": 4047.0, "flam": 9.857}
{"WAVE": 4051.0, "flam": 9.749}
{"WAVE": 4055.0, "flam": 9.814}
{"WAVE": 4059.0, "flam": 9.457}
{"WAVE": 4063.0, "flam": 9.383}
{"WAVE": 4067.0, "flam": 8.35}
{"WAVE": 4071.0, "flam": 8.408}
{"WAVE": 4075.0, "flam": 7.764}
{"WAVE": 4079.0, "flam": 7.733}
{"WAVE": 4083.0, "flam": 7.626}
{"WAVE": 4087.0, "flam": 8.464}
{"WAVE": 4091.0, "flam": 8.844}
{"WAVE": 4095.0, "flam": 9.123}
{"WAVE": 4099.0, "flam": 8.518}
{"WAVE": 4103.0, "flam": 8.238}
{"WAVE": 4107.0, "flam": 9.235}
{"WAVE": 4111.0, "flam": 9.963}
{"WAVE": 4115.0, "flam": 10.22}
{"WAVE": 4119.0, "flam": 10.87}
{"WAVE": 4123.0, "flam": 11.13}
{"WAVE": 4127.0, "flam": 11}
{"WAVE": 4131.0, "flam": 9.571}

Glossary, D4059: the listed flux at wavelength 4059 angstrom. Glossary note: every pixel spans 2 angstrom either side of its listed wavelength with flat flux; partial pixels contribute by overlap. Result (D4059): 9.457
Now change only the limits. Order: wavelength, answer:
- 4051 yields 9.749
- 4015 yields 10.16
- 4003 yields 9.733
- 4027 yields 10.35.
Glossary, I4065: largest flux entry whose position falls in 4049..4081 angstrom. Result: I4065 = 9.814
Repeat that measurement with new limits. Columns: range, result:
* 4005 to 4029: 11.58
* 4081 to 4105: 9.123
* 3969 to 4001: 9.942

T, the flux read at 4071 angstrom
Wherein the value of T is 8.408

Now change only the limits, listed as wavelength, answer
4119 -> 10.87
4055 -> 9.814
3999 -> 9.622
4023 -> 11.58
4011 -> 9.537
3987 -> 8.599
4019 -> 9.954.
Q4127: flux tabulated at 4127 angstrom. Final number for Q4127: 11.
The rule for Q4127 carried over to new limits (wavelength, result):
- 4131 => 9.571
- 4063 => 9.383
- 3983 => 9.652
